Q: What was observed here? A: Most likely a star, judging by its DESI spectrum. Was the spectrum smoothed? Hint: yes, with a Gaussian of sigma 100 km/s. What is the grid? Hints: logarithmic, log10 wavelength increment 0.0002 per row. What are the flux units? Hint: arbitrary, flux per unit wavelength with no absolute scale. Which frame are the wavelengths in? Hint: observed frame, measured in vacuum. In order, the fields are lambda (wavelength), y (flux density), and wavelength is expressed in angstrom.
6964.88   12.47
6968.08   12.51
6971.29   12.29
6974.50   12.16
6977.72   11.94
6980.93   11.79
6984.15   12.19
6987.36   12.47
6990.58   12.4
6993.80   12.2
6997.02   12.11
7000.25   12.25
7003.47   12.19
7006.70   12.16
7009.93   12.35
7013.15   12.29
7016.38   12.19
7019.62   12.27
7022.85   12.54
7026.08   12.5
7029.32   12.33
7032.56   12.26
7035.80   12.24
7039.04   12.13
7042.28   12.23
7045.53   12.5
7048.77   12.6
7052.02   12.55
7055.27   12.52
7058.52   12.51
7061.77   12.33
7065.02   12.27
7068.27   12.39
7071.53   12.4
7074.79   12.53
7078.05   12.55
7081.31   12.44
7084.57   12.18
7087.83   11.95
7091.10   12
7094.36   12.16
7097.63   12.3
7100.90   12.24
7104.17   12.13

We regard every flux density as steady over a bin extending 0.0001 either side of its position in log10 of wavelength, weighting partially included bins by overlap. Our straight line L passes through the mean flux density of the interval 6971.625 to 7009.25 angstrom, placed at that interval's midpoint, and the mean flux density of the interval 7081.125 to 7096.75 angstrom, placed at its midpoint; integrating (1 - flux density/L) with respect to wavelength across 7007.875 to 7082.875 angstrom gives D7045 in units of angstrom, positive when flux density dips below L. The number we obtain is -1.5 angstrom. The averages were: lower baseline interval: 12.2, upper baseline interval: 12.1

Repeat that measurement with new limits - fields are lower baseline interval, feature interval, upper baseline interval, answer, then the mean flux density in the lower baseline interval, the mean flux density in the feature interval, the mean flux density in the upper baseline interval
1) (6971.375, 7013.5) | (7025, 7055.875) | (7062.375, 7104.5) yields -0.4 angstrom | 12.2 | 12.4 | 12.3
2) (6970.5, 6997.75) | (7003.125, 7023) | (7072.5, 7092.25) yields -0.1 angstrom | 12.2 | 12.3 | 12.3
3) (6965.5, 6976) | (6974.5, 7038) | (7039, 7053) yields 0.7 angstrom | 12.3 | 12.2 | 12.4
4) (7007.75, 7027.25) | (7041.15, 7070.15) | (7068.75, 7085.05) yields -0.1 angstrom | 12.4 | 12.4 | 12.4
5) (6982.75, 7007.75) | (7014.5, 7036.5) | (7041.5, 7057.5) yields 0.1 angstrom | 12.2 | 12.3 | 12.5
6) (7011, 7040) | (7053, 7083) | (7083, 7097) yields -0.7 angstrom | 12.3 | 12.4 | 12.1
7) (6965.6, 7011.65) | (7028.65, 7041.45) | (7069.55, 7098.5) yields 0.0 angstrom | 12.2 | 12.2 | 12.3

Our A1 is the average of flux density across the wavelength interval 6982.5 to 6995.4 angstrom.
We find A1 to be 12.3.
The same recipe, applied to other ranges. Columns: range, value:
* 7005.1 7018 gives 12.3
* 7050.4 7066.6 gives 12.4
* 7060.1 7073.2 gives 12.4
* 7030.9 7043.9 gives 12.2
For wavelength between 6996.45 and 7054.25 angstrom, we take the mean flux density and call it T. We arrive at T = 12.3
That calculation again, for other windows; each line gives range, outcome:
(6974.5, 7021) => 12.2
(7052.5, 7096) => 12.3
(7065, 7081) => 12.4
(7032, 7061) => 12.4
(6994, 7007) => 12.2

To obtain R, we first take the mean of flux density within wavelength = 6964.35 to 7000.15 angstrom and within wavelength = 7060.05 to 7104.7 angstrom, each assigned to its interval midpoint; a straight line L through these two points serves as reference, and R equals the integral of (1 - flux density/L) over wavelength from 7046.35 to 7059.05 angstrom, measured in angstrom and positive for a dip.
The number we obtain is -0.3 angstrom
